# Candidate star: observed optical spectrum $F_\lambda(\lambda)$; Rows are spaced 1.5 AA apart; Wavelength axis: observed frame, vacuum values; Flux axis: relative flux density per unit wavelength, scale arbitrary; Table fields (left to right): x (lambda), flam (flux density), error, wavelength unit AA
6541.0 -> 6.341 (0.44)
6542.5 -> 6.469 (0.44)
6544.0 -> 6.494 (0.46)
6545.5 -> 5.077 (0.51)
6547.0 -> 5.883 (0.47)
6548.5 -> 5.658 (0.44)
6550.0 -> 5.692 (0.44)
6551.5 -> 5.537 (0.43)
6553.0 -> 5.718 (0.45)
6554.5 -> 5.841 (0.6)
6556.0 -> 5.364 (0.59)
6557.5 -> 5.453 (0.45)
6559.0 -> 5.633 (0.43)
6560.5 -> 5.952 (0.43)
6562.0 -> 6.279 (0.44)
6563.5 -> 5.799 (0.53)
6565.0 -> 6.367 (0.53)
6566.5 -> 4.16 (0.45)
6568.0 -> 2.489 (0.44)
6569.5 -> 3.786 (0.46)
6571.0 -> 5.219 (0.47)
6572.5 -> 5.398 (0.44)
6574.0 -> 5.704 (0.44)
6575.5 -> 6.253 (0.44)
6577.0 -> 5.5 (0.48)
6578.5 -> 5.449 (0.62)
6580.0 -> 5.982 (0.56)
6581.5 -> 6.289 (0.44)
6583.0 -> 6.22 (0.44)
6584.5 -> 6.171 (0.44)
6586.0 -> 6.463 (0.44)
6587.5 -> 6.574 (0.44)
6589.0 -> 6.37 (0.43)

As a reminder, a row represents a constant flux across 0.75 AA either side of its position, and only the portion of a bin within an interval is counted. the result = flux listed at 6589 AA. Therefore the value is 6.37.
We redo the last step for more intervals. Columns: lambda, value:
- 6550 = 5.692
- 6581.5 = 6.289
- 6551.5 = 5.537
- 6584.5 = 6.171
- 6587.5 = 6.574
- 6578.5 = 5.449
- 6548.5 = 5.658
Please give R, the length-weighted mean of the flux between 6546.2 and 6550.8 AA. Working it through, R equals 5.73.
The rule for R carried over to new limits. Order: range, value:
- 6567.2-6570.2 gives 3.14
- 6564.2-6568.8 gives 4.35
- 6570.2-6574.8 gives 5.43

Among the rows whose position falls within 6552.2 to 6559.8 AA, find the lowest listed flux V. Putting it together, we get 5.364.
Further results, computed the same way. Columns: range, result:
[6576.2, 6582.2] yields 5.449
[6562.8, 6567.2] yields 4.16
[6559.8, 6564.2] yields 5.799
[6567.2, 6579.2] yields 2.489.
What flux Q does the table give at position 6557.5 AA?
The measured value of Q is 5.453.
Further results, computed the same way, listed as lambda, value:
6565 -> 6.367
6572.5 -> 5.398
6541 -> 6.341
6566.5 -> 4.16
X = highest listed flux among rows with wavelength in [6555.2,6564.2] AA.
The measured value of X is 6.279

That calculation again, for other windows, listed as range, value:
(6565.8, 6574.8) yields 5.704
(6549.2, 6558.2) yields 5.841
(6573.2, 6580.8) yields 6.253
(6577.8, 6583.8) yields 6.289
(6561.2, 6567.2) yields 6.367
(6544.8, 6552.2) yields 5.883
